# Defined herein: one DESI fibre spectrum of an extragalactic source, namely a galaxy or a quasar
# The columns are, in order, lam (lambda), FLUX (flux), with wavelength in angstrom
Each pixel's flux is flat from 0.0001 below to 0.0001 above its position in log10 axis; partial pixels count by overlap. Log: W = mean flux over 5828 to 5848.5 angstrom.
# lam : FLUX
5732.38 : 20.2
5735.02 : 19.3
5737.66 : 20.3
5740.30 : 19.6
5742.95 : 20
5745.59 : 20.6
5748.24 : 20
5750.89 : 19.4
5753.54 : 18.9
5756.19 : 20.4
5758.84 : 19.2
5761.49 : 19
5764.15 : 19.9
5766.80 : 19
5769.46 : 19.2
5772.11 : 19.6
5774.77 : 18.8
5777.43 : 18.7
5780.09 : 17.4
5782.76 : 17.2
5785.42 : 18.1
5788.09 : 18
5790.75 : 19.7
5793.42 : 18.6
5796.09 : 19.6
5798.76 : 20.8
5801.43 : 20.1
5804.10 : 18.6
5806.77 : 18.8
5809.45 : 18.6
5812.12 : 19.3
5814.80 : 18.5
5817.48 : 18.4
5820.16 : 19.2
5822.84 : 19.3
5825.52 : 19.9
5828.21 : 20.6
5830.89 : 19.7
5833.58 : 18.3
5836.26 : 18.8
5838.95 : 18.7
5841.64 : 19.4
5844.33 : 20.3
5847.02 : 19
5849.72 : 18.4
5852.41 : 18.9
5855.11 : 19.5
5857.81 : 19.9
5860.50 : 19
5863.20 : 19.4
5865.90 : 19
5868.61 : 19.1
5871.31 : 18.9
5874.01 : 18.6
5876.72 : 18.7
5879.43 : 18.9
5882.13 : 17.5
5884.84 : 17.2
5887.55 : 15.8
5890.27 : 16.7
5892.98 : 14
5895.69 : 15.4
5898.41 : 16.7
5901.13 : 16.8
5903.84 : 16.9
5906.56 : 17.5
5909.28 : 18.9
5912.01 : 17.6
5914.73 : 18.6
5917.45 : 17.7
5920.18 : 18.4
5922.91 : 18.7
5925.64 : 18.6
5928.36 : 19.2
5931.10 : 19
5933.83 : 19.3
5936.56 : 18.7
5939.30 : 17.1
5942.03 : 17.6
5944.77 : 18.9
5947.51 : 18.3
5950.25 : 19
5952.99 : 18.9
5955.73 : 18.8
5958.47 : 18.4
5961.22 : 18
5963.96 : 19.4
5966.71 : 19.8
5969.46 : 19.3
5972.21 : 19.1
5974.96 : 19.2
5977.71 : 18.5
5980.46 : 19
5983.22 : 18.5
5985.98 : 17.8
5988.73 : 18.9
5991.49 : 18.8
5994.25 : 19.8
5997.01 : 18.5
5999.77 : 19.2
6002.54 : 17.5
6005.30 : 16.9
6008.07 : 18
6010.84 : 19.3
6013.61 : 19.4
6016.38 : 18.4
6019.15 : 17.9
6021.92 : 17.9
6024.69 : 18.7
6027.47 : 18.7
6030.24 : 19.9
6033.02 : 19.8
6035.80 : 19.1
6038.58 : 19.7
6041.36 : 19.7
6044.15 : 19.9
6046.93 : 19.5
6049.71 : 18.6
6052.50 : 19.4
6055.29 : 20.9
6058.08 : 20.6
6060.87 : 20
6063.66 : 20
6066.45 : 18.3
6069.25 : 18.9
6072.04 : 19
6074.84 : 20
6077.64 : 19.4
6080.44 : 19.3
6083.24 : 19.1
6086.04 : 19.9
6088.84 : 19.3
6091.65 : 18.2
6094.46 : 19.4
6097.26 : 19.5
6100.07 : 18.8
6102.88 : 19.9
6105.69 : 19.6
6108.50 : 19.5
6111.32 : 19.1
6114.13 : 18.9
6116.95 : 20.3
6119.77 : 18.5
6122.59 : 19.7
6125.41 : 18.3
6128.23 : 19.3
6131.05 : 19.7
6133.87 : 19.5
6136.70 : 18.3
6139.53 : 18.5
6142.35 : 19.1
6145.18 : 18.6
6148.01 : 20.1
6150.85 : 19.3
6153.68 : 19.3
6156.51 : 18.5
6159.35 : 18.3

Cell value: 19.3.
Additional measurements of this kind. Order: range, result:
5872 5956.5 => 17.9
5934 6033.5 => 18.7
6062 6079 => 19.3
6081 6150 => 19.2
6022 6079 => 19.5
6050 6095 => 19.5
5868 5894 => 17.5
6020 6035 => 19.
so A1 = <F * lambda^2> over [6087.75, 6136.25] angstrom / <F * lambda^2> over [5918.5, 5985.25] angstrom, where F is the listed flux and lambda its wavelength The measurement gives 1.1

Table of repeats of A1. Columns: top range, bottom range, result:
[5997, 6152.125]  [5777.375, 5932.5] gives 1.12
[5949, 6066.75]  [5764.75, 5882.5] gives 1.06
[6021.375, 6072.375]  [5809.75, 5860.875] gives 1.09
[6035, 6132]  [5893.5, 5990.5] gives 1.11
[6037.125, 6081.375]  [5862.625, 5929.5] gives 1.16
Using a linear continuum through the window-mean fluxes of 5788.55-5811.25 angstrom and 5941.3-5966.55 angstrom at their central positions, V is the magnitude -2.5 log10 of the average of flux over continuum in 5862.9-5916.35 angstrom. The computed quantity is 0.081 mag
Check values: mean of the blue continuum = 19.3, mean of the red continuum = 18.7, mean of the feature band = 17.6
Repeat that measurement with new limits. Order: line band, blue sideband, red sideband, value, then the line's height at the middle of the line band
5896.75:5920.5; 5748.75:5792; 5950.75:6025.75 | 0.07 mag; 18.8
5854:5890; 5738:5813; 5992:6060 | 0.04 mag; 19.1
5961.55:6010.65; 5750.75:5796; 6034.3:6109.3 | 0.03 mag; 19.3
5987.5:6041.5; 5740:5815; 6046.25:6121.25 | 0.03 mag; 19.3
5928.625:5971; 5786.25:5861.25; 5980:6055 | 0.02 mag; 19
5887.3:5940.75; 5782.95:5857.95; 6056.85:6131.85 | 0.09 mag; 19.2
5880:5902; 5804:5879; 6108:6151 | 0.17 mag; 19.1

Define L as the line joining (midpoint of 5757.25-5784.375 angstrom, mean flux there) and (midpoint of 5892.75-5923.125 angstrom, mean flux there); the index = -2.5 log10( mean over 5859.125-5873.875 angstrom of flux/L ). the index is -0.075 mag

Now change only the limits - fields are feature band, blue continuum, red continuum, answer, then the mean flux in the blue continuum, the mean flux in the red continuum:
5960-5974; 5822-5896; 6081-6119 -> -0.013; 18.6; 19.3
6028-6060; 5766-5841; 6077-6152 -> -0.030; 19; 19.2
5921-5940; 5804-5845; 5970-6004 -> 0.011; 19.1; 18.7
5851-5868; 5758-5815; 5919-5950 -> -0.030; 18.9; 18.5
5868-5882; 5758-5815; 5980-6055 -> 0.011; 18.9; 18.9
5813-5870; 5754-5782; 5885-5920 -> -0.076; 19.1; 16.9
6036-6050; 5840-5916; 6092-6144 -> -0.038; 18.1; 19.2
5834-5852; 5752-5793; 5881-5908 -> -0.094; 18.9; 16.4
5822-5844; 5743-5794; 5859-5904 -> -0.067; 19.1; 17.6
